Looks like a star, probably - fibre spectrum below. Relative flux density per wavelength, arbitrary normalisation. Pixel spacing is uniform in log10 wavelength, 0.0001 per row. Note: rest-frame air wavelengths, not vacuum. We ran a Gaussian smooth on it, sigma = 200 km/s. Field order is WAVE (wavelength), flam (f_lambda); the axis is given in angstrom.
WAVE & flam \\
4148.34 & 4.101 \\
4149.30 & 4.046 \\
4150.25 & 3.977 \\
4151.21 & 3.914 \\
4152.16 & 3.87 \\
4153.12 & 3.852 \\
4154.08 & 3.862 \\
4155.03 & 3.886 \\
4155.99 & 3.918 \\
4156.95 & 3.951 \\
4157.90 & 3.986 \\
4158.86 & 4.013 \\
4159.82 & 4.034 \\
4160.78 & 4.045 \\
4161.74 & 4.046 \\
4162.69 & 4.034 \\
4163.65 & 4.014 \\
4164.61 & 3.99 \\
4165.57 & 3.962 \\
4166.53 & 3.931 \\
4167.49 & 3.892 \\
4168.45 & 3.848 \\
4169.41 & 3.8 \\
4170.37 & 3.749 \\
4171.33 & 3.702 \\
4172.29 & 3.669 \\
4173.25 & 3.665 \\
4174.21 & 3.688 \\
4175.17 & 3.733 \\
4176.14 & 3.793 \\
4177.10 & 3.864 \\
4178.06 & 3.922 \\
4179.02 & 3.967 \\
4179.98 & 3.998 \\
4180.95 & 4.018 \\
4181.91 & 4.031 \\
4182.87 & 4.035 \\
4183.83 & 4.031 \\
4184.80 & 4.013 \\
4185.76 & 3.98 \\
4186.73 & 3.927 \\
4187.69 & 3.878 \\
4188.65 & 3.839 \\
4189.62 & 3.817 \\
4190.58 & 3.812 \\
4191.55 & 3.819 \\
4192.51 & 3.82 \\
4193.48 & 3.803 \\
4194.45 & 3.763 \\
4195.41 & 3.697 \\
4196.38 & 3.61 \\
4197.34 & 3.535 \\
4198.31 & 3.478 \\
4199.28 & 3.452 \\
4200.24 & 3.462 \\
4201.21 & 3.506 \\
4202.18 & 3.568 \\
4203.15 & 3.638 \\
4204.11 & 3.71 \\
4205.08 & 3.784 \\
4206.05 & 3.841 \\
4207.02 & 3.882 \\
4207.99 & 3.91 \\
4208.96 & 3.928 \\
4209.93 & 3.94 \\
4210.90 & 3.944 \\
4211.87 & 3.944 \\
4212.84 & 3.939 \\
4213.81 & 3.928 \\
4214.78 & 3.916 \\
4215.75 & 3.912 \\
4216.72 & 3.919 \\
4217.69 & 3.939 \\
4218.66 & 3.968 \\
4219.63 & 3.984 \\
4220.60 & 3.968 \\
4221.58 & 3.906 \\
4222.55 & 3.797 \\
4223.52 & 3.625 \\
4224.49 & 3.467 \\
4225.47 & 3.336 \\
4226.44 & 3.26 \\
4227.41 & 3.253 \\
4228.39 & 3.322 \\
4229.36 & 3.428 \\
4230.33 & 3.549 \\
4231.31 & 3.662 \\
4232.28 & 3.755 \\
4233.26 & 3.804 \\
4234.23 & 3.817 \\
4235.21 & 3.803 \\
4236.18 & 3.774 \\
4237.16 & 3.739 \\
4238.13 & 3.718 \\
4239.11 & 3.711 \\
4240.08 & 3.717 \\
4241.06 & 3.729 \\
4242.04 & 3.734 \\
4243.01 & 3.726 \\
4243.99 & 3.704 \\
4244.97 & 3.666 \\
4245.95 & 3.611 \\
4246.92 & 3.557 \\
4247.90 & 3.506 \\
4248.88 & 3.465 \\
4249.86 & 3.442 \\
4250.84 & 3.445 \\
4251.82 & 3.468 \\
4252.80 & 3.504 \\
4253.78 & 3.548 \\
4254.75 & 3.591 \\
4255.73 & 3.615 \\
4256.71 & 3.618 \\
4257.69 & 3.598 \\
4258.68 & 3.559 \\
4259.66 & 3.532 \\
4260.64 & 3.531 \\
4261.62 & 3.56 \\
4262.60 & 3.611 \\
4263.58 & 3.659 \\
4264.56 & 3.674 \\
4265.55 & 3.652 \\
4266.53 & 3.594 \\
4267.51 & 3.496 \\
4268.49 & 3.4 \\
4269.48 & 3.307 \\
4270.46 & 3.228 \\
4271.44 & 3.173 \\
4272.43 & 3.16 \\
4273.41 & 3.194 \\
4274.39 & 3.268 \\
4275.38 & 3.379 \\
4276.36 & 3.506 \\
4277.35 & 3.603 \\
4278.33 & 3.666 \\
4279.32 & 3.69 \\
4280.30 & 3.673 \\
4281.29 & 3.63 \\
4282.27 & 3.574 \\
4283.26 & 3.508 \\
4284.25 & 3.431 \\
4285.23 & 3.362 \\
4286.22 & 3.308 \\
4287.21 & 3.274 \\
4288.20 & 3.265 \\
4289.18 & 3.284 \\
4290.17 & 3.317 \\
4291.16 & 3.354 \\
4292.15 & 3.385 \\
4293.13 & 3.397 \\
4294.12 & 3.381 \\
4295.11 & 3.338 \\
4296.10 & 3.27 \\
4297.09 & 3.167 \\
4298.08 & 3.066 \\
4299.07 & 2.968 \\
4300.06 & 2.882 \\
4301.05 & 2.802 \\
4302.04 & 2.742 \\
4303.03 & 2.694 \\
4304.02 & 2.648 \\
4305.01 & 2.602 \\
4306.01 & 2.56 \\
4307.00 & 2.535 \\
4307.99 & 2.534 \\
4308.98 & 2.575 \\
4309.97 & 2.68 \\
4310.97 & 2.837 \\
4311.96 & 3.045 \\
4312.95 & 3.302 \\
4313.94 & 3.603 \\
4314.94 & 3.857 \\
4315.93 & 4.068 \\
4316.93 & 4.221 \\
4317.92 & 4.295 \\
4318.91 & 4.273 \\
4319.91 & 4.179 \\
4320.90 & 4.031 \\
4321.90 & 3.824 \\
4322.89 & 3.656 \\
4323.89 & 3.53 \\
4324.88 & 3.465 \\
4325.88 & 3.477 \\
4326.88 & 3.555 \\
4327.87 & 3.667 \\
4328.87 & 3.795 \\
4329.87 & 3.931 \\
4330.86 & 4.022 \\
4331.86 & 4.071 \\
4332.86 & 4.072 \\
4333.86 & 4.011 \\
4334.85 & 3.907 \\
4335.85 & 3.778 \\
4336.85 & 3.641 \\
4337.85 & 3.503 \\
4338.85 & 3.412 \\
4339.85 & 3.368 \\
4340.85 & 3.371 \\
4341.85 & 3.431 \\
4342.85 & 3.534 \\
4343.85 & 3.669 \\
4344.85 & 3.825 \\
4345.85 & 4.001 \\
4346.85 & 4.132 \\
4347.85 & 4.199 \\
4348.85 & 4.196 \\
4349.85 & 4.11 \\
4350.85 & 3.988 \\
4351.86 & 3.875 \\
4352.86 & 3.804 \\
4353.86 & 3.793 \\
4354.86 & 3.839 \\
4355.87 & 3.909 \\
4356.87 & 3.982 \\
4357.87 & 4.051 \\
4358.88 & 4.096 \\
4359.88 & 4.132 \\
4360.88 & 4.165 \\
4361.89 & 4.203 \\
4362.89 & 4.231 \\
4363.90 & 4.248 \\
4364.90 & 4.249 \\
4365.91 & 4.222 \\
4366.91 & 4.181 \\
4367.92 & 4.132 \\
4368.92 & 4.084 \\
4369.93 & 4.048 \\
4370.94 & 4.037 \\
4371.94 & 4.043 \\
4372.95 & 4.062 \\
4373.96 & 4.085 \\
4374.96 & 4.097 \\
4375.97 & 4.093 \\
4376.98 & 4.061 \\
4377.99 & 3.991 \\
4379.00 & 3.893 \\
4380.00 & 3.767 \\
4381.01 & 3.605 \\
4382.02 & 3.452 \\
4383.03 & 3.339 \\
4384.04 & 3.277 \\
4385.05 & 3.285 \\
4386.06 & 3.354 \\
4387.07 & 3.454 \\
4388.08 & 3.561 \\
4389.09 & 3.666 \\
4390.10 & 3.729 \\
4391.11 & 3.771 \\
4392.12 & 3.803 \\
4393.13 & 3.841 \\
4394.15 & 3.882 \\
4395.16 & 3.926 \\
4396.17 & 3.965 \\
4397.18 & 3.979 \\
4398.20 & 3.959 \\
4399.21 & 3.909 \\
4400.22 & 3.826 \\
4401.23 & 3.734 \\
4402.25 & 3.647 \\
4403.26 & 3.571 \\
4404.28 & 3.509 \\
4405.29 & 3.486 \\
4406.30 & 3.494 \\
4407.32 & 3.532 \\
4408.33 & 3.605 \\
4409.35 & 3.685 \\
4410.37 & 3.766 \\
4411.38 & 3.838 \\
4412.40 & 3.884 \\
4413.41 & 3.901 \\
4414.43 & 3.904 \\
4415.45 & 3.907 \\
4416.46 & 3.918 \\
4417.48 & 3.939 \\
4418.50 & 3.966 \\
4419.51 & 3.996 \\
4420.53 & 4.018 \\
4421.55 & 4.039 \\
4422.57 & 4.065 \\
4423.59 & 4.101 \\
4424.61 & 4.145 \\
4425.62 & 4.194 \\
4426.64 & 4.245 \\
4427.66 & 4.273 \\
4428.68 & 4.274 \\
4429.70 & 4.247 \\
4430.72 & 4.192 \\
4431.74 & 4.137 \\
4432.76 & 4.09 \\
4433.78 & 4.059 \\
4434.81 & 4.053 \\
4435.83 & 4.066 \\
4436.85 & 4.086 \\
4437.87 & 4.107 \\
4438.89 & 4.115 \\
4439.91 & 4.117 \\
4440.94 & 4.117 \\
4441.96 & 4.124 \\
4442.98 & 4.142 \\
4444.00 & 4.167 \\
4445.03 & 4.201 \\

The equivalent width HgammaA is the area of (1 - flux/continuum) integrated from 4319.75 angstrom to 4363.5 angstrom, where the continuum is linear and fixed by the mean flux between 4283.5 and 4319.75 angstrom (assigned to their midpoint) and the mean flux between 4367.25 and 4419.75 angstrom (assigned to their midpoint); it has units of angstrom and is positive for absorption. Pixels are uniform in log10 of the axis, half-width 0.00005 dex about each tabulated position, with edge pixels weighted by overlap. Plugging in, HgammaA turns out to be -4.8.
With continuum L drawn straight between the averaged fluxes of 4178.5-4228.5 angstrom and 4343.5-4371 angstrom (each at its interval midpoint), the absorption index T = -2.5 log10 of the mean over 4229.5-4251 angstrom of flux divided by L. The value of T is 0.05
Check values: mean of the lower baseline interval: 3.79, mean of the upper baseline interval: 4.05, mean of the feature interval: 3.66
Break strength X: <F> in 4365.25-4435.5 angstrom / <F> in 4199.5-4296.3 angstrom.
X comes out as 1.1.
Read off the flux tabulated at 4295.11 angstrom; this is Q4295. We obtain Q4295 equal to 3.338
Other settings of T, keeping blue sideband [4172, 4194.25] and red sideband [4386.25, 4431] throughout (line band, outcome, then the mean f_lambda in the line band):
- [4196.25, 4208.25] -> 0.07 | 3.64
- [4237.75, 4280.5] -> 0.10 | 3.54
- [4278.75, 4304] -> 0.19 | 3.26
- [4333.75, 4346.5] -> 0.06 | 3.65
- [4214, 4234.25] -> 0.05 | 3.7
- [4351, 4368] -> -0.05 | 4.06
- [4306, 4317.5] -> 0.21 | 3.19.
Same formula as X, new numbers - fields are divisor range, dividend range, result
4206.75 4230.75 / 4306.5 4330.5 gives 0.94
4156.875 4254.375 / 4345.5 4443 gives 1.04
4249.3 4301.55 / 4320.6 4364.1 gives 1.13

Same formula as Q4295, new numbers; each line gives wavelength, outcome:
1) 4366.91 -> 4.181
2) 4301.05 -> 2.802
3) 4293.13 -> 3.397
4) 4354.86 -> 3.839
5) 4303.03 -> 2.694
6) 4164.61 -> 3.99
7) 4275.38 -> 3.379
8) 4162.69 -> 4.034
